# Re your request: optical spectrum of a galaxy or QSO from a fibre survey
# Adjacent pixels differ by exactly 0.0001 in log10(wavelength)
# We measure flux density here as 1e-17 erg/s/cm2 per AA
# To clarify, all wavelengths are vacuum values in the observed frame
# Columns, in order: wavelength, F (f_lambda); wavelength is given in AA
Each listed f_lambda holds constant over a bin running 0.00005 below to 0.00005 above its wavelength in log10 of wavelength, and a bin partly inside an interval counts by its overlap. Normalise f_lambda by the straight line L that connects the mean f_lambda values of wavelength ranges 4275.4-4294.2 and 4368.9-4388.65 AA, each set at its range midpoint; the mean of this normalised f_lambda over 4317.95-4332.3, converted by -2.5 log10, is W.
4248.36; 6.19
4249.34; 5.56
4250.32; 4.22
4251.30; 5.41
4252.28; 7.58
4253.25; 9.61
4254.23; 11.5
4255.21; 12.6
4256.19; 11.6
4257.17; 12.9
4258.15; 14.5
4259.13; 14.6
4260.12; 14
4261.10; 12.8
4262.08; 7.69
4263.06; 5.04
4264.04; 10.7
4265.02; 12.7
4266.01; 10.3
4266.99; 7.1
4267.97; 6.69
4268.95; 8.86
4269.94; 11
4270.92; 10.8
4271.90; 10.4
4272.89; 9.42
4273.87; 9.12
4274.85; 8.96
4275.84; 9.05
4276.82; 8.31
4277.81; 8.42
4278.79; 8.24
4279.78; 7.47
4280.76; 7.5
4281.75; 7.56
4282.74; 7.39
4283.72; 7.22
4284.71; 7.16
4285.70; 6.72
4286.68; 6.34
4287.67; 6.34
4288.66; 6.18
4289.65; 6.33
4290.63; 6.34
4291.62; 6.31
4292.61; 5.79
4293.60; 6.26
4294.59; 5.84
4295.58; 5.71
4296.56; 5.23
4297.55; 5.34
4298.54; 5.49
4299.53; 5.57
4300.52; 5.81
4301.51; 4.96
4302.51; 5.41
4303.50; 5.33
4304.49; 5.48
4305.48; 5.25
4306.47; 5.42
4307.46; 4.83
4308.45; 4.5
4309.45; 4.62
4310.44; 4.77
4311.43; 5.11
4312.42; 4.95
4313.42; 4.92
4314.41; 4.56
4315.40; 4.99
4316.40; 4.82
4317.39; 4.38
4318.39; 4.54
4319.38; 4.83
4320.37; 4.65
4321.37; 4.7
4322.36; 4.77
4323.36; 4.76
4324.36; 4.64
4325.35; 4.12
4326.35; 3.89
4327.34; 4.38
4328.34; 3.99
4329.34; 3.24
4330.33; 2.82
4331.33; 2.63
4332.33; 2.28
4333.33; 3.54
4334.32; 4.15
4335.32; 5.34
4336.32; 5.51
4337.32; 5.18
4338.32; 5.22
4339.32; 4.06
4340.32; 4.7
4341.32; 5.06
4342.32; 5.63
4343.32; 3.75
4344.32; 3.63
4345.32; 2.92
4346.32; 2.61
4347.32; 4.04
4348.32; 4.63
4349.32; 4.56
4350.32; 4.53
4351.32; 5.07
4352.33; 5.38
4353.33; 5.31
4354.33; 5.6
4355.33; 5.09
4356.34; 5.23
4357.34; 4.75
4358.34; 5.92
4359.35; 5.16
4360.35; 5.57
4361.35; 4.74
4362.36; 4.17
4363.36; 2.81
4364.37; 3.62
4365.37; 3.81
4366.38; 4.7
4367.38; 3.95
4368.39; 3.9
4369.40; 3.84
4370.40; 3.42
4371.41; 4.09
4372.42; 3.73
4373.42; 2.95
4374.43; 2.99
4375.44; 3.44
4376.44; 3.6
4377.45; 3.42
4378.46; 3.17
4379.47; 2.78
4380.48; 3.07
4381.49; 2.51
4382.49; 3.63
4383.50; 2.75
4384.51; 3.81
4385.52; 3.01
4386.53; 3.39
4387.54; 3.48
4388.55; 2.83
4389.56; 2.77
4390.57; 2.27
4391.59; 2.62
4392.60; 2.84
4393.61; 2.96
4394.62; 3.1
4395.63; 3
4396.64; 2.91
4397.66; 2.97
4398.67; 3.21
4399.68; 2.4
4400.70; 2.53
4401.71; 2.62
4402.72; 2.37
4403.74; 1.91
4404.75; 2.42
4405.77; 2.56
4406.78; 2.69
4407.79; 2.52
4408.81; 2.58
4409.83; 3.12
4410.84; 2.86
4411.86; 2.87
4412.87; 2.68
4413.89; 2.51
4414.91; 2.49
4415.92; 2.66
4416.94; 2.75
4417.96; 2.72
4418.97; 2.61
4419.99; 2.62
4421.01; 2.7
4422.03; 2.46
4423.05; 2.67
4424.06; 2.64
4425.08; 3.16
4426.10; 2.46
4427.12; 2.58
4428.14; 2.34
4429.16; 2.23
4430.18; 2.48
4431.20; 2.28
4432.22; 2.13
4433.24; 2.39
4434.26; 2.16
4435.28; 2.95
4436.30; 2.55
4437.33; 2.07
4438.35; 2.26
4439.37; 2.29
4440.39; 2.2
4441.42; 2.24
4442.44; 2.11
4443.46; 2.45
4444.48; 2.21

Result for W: 0.32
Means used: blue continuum 7.09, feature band 4.08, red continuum 3.31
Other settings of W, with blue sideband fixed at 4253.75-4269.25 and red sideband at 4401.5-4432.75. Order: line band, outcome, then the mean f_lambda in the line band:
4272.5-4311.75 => 0.40 mag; 6.42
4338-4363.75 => 0.29 mag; 4.63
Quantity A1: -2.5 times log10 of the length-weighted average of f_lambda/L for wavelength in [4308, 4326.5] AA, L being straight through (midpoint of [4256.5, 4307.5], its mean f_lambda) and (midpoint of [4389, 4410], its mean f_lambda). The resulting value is 0.33 mag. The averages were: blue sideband 7.88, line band 4.67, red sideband 2.68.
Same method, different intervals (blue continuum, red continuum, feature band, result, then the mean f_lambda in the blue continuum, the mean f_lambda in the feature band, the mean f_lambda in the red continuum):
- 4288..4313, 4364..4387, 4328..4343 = 0.07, 5.48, 4.22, 3.46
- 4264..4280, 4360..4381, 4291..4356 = 0.30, 9.26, 4.73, 3.69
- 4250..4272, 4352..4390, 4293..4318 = 0.42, 10.2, 5.18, 3.9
